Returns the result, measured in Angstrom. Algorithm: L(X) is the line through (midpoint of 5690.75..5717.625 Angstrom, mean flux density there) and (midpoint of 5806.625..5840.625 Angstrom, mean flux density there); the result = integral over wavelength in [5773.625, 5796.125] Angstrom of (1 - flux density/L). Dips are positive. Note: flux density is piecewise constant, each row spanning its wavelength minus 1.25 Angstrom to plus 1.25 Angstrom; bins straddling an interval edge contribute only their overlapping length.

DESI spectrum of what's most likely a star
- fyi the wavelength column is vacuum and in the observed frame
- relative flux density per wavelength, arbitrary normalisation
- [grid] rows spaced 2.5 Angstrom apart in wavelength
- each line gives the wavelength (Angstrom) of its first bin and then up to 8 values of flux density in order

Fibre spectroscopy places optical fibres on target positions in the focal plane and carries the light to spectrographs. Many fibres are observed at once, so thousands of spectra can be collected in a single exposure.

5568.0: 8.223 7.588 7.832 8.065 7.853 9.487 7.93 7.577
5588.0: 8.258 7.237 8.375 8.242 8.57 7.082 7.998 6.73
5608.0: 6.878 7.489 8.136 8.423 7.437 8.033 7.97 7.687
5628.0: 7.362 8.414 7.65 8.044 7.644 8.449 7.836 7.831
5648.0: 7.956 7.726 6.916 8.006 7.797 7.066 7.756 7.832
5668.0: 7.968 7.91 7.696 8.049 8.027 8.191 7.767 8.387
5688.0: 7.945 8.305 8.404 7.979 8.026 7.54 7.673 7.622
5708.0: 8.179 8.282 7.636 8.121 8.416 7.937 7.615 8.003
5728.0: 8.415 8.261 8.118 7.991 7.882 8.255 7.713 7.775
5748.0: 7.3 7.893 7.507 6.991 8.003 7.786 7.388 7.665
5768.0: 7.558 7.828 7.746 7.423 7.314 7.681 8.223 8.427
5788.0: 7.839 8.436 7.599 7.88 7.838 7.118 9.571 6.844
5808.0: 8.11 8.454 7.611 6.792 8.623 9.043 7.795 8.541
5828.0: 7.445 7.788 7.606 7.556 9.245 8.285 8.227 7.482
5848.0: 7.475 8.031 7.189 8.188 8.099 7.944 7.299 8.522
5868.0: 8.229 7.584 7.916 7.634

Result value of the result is 0.5 Angstrom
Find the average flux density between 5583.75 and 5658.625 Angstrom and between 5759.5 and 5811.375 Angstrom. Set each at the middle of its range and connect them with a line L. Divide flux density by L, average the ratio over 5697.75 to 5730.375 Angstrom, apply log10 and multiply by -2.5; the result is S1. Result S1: -0.02 mag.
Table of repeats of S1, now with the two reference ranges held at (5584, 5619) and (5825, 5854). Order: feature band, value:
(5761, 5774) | 0.029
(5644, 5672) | 0.011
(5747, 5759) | 0.044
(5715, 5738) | -0.035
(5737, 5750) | 0.007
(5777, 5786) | -0.003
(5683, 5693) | -0.051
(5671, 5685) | -0.024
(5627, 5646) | -0.020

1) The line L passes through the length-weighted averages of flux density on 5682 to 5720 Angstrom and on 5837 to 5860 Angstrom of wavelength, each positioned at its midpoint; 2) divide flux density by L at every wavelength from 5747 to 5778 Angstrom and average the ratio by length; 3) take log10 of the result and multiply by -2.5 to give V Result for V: 0.06 mag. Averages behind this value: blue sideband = 8.02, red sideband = 8.01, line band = 7.58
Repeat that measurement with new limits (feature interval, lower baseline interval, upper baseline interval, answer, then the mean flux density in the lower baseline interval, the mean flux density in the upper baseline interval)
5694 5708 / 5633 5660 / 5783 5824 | 0.01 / 7.79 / 8.01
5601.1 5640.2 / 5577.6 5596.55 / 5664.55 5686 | 0.05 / 8.13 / 7.97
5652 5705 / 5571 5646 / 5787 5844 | 0.01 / 7.88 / 8.01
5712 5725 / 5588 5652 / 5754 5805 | -0.02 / 7.81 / 7.8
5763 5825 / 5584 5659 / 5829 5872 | 0.00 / 7.79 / 7.92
